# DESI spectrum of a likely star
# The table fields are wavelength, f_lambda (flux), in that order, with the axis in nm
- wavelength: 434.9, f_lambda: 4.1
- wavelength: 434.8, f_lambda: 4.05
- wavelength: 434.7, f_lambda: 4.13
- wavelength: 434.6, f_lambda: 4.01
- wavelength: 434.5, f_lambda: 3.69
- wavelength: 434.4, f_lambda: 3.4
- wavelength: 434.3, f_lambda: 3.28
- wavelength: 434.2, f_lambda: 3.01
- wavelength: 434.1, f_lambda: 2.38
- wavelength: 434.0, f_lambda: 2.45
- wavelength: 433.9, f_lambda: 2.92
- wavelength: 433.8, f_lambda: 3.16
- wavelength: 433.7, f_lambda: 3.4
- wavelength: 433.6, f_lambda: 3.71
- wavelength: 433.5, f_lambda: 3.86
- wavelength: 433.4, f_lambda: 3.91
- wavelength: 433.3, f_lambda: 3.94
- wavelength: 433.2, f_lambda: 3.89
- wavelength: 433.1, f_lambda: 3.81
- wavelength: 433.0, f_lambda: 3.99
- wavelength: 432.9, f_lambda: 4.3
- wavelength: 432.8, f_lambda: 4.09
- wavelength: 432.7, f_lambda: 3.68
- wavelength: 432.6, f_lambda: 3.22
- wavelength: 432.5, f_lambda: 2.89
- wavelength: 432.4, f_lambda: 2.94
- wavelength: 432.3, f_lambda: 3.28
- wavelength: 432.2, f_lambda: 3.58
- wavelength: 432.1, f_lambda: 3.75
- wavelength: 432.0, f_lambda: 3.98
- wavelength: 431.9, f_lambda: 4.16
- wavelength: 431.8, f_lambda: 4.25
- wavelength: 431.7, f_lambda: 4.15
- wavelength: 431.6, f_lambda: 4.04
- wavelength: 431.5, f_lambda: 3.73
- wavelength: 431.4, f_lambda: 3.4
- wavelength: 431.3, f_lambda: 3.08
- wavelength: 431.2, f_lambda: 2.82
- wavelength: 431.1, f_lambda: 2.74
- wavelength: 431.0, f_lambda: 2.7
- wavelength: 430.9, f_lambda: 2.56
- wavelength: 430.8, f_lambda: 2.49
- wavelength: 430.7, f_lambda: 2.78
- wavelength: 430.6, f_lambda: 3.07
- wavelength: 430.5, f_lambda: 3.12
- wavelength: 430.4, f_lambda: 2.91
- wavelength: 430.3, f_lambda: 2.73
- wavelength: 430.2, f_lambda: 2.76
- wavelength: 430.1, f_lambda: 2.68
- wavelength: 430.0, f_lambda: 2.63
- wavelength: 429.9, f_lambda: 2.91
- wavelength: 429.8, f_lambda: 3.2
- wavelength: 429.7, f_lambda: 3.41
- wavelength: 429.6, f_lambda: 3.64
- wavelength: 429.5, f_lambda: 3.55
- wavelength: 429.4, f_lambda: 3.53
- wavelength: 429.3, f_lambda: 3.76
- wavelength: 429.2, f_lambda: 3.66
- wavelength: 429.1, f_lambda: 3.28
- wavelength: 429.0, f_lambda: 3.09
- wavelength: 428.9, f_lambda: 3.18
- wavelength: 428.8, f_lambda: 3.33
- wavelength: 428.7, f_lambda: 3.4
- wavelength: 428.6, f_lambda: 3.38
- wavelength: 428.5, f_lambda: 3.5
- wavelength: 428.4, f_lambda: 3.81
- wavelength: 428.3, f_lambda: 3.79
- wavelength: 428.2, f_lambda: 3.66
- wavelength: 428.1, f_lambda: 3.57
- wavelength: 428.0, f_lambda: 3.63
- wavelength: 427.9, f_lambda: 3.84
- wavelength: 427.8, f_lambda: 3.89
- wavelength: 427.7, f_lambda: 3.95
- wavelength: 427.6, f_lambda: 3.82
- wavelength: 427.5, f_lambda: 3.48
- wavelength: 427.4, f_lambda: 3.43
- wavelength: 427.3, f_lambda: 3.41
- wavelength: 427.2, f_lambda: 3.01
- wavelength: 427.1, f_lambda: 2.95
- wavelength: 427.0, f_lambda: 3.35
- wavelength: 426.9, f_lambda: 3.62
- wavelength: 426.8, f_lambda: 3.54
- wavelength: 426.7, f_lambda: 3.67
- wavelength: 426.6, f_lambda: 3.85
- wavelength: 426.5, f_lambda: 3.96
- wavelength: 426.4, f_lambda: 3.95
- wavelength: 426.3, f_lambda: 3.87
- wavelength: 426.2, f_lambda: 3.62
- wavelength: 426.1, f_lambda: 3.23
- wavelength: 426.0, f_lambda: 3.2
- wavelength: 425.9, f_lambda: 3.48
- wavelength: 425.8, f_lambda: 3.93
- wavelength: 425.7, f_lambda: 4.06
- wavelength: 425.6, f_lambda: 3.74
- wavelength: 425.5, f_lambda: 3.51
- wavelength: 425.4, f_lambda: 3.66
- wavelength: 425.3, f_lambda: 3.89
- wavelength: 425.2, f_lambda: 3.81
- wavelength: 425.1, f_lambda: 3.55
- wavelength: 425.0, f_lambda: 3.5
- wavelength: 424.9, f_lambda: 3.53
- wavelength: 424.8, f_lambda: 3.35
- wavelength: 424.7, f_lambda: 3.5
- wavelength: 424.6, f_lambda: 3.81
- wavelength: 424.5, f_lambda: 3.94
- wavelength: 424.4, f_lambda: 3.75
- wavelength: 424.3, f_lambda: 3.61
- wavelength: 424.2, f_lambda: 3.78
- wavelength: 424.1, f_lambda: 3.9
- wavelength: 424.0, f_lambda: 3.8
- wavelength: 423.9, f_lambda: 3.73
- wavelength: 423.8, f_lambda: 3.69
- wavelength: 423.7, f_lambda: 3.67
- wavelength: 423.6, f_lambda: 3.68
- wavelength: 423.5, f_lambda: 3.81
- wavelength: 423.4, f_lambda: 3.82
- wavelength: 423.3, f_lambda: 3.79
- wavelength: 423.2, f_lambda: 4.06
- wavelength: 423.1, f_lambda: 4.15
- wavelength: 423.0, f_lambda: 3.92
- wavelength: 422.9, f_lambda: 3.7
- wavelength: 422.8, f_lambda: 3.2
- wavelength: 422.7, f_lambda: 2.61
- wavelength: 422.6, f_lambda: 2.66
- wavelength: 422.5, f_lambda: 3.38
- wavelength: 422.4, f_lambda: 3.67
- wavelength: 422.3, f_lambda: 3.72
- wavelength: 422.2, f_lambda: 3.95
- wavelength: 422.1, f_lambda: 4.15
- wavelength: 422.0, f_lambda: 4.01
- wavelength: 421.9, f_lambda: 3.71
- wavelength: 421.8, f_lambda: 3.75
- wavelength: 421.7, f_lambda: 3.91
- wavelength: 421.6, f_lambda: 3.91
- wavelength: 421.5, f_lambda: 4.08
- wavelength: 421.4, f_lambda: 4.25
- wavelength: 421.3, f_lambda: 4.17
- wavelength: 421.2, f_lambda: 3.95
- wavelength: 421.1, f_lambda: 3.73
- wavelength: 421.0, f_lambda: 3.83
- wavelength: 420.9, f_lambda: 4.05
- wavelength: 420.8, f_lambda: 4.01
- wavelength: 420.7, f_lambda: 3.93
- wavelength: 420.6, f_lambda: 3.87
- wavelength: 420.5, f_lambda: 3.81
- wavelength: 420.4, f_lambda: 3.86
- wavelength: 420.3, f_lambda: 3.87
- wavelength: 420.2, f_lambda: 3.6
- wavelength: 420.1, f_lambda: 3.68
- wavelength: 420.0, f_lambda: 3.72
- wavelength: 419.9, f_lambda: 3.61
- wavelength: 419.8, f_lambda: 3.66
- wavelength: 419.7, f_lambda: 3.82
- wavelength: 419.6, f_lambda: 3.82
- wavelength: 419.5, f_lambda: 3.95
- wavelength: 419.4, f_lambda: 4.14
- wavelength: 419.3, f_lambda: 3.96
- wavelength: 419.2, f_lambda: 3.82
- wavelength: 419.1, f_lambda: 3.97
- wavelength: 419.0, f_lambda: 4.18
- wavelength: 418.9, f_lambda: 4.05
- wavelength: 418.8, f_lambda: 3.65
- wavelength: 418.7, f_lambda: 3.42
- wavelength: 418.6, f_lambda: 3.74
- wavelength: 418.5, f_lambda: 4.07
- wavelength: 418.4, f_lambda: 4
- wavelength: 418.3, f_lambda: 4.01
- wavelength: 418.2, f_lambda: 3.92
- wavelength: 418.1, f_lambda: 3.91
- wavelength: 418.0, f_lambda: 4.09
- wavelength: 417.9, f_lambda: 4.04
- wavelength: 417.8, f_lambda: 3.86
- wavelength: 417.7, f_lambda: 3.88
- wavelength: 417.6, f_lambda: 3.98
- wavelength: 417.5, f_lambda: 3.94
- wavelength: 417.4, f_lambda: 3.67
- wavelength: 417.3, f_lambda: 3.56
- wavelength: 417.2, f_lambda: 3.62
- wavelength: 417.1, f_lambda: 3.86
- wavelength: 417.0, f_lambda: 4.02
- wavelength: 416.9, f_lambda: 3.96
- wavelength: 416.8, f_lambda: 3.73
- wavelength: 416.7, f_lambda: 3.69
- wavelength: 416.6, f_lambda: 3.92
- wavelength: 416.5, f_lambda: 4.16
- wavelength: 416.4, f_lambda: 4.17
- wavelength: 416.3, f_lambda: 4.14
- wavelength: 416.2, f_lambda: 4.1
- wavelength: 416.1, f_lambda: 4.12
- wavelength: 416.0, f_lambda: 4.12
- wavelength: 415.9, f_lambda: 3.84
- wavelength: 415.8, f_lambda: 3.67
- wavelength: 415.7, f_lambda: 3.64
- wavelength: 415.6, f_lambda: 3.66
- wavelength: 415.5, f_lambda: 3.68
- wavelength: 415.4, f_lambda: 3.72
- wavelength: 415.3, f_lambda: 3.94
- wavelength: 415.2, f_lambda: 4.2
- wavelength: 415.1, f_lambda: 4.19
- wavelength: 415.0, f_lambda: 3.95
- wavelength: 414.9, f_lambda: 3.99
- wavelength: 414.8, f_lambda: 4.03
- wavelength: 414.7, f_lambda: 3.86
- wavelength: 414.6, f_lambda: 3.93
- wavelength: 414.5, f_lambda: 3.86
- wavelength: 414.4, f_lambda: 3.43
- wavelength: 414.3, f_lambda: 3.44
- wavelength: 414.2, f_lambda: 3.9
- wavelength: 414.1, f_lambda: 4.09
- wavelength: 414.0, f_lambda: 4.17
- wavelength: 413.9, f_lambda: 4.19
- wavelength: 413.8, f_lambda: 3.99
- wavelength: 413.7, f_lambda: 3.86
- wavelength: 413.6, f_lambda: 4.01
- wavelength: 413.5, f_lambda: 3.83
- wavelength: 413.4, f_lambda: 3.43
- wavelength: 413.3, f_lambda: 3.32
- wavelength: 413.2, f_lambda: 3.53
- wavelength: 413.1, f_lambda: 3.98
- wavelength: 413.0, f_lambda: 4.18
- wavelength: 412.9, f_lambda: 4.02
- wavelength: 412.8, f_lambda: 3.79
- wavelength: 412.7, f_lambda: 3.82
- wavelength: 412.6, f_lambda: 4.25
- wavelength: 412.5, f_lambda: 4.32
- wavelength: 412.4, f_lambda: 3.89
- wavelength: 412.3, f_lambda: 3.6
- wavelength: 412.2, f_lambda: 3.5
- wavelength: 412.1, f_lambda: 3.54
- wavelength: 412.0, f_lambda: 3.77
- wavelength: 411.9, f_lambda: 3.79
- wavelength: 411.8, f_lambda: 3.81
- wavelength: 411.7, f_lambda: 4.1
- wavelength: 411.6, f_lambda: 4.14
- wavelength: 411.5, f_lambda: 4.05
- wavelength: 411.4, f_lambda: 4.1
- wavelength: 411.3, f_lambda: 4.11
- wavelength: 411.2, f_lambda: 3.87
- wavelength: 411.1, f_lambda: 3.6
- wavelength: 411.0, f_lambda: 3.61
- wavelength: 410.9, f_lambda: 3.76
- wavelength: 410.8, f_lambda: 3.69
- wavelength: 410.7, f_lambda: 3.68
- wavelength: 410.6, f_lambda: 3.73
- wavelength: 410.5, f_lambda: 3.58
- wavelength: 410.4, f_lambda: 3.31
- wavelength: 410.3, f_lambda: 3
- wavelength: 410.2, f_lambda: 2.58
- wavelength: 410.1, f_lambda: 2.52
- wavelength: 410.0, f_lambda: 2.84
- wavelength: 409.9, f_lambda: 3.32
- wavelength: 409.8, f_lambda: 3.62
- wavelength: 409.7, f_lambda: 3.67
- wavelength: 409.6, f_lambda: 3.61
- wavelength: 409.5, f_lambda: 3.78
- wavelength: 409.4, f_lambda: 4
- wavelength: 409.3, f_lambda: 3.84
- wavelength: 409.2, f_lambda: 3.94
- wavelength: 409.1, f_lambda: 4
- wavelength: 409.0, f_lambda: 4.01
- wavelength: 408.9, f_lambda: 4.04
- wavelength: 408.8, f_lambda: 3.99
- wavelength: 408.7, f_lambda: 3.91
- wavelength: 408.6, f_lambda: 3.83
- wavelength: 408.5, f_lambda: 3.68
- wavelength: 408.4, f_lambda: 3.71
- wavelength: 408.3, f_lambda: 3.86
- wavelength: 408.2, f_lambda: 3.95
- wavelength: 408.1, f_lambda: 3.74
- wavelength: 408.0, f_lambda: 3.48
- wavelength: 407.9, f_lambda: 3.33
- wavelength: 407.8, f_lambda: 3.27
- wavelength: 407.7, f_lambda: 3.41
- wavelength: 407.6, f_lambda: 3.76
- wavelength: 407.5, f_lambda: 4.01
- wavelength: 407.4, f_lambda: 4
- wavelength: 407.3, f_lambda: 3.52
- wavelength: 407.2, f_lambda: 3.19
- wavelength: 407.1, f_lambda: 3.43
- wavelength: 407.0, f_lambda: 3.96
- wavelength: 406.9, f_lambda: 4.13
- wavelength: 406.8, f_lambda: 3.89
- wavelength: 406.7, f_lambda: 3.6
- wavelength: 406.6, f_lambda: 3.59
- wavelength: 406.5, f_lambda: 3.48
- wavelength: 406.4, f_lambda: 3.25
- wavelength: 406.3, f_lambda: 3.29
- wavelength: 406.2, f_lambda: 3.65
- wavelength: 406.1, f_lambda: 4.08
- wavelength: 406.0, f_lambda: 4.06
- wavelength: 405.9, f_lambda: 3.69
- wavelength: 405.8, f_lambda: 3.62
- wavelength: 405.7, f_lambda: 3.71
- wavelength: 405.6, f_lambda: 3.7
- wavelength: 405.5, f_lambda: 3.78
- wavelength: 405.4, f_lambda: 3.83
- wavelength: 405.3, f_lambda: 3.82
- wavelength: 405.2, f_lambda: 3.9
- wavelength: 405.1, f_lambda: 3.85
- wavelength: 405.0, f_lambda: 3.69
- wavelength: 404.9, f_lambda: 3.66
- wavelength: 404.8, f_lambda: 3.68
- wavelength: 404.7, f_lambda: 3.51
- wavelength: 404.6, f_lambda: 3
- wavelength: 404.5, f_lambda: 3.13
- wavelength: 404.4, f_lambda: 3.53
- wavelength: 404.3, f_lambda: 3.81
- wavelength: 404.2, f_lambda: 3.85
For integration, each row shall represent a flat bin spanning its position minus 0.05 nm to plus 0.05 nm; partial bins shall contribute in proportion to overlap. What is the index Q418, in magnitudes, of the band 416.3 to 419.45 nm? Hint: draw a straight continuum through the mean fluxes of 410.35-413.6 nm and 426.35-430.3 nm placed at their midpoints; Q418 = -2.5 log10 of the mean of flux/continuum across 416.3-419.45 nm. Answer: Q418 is -0.07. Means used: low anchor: 3.81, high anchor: 3.45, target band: 3.91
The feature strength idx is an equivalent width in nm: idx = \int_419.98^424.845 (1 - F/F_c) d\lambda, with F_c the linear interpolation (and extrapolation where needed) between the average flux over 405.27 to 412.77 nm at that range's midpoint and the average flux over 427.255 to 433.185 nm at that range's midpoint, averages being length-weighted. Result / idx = -0.34 nm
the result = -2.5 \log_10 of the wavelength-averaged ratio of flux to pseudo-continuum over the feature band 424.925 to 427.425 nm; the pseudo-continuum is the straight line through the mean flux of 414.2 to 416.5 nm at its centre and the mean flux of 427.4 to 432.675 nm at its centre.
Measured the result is -0.027 mag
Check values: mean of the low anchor 3.9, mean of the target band 3.59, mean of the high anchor 3.36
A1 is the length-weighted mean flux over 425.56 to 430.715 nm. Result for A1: 3.44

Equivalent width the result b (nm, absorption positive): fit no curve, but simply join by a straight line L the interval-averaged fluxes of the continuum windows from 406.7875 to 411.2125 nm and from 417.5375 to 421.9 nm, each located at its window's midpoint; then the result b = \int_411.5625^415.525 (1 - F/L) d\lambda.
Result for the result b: -0.14 nm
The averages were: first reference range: 3.63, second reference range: 3.89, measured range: 3.88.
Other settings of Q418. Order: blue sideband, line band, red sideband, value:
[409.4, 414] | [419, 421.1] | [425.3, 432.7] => -0.082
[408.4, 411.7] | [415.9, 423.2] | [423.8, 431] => -0.084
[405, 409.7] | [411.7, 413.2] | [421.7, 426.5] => -0.042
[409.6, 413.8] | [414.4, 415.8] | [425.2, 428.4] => -0.056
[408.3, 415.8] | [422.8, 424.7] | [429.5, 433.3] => -0.081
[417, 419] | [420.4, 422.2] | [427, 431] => -0.071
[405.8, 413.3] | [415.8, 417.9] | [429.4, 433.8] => -0.090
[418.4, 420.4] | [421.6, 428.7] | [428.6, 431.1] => -0.071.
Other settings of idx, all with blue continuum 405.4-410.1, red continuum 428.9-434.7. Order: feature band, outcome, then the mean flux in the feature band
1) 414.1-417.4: -0.27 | 3.88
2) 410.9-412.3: -0.08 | 3.83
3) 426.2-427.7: -0.07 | 3.58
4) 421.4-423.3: -0.12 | 3.71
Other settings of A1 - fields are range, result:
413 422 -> 3.88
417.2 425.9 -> 3.79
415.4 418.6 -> 3.9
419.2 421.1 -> 3.84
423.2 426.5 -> 3.7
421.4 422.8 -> 3.66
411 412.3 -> 3.84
